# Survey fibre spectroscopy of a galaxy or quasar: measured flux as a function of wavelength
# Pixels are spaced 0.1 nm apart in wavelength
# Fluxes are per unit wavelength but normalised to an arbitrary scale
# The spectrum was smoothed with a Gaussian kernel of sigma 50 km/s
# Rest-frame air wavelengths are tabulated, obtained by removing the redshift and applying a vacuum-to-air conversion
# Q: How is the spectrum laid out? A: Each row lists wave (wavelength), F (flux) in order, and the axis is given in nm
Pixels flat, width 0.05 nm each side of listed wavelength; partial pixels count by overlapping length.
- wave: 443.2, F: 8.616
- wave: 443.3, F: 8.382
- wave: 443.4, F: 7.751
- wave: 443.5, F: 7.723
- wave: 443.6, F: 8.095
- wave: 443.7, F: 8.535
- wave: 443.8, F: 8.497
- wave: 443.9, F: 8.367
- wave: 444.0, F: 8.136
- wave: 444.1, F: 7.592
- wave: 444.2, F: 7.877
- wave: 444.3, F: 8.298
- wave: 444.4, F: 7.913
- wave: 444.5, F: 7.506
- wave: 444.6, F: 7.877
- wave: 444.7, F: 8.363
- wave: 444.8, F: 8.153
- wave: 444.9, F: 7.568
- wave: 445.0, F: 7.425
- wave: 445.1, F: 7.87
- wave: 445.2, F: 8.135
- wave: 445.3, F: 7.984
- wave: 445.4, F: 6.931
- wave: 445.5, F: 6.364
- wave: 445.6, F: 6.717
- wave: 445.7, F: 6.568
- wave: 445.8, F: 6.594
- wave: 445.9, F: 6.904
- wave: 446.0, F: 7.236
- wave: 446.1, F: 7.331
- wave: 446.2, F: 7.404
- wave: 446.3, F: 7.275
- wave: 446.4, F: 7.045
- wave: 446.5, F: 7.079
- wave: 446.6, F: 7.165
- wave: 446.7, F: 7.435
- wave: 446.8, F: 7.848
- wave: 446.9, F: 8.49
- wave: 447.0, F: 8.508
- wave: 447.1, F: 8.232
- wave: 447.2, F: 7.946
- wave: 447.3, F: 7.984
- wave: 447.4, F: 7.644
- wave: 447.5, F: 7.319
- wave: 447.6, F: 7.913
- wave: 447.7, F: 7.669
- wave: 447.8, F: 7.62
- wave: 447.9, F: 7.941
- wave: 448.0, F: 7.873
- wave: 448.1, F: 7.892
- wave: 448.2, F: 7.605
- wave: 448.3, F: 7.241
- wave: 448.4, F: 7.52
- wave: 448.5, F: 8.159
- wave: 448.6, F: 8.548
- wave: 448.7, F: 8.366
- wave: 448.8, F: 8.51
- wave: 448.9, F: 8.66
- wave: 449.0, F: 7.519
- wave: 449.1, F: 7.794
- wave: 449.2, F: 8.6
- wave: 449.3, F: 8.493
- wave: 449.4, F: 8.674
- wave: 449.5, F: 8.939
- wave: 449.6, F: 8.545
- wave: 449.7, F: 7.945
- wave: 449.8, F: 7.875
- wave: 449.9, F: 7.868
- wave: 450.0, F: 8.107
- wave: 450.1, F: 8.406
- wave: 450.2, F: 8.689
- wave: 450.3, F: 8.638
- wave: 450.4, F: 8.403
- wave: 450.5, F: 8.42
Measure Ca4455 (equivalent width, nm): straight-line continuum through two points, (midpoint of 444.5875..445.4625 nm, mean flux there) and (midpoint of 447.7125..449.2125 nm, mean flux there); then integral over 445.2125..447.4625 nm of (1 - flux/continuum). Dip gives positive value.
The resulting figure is 0.13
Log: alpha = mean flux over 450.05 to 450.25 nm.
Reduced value 8.55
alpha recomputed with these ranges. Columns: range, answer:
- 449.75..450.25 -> 8.19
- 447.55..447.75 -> 7.79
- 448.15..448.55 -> 7.63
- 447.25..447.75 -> 7.71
